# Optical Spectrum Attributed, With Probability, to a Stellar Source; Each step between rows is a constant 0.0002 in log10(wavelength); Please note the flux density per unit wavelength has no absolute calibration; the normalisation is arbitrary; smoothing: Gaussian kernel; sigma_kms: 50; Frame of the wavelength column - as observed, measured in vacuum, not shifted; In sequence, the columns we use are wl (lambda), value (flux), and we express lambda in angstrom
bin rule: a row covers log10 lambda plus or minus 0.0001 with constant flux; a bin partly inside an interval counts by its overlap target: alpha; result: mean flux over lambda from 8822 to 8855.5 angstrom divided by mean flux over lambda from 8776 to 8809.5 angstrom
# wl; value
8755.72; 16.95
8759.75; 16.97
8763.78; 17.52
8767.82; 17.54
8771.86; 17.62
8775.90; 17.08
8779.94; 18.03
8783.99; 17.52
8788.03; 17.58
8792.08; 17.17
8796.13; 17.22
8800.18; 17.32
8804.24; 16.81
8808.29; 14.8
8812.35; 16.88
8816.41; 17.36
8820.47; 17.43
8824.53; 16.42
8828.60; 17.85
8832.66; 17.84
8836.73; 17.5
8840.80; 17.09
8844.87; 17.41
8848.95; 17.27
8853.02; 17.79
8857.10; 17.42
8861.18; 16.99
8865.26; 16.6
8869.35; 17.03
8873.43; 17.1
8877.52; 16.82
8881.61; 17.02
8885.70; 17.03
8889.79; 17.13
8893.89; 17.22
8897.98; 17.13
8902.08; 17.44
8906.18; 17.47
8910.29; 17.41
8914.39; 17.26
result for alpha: 1.02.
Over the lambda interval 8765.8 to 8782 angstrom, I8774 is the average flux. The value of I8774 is 17.6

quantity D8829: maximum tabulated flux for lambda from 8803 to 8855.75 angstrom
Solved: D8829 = 17.85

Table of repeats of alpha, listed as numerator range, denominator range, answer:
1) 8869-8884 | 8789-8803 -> 0.99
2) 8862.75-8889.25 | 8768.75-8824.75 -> 0.99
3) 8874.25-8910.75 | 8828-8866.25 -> 0.99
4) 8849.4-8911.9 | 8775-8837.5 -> 1.00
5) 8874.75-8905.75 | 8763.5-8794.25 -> 0.98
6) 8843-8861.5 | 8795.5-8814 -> 1.05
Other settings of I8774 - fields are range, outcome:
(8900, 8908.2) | 17.5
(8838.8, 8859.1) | 17.4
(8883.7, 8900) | 17.1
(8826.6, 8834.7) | 17.9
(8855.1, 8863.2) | 17.2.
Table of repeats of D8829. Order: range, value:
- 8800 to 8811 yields 17.32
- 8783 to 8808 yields 17.58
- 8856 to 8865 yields 17.42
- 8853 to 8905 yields 17.79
